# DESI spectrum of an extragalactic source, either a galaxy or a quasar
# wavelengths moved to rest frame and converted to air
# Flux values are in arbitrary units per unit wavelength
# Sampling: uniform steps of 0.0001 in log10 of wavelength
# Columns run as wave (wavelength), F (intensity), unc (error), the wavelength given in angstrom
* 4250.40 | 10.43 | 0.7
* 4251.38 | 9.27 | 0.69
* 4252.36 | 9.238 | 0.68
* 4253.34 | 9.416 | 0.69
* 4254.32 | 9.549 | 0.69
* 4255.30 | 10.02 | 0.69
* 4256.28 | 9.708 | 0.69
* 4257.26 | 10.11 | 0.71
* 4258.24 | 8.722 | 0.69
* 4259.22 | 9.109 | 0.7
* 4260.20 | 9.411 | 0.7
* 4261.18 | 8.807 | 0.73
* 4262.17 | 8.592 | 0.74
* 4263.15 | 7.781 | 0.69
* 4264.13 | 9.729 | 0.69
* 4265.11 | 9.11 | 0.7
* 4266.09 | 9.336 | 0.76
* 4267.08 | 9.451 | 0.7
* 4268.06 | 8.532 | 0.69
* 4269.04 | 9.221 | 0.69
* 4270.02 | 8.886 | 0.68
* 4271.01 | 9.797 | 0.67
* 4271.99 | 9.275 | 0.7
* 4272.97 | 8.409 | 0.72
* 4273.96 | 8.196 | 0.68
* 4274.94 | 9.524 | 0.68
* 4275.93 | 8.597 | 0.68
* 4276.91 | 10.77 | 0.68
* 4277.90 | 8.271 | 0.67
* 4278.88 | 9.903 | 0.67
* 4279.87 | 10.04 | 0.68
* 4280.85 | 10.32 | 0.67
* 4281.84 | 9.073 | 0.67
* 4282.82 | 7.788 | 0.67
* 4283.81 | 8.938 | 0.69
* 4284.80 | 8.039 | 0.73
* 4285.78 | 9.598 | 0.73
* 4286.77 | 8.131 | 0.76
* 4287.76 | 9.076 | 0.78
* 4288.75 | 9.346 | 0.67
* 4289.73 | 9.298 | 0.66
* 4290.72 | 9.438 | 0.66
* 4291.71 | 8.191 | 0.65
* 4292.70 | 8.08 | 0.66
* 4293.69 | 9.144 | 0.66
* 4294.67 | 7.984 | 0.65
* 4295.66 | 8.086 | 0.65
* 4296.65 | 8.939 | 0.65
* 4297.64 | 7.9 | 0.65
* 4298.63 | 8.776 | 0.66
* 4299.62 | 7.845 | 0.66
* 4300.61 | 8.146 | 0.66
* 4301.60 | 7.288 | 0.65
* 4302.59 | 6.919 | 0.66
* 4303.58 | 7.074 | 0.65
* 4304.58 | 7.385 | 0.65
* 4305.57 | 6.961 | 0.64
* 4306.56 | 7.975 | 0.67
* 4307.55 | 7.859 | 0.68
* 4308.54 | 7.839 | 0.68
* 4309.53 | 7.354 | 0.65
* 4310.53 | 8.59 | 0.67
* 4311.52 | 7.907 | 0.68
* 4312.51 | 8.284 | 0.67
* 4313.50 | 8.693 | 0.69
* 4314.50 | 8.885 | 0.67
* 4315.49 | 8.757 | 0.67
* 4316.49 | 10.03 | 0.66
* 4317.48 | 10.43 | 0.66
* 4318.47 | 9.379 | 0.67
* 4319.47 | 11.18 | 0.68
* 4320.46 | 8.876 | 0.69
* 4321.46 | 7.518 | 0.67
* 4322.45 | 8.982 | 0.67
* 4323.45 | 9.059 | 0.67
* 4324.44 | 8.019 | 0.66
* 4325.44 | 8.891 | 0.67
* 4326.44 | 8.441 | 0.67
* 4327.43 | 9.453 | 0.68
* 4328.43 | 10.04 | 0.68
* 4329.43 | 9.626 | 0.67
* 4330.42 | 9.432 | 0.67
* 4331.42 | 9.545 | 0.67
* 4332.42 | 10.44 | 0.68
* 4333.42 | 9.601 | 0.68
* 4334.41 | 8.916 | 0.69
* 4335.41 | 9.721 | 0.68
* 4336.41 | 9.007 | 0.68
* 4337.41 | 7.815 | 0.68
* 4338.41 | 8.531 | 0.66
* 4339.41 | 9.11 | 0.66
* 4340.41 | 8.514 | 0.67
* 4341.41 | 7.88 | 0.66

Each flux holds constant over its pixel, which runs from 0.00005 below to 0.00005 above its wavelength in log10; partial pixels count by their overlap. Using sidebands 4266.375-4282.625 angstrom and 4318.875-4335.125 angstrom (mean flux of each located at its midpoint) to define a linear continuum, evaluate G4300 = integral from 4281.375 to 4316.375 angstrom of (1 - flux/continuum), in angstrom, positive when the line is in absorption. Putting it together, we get 3.6 angstrom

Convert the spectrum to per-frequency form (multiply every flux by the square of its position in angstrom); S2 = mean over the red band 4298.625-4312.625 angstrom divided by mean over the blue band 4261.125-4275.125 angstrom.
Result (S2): 0.9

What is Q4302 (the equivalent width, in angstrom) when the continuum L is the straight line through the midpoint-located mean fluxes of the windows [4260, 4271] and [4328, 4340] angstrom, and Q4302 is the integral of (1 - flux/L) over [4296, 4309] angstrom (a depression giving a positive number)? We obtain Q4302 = 2.0 angstrom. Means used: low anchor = 9.01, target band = 7.76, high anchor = 9.3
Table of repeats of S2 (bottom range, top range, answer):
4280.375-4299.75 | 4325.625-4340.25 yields 1.08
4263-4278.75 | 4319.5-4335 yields 1.04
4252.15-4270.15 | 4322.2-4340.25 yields 1.03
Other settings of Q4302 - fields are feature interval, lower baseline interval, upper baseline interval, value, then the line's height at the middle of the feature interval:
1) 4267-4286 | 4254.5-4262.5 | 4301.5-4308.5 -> -1.2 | 8.58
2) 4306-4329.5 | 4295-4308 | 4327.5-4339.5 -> -0.7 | 8.56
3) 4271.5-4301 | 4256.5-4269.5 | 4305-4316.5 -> -0.7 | 8.64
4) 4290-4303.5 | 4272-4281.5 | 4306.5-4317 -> 0.9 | 8.8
